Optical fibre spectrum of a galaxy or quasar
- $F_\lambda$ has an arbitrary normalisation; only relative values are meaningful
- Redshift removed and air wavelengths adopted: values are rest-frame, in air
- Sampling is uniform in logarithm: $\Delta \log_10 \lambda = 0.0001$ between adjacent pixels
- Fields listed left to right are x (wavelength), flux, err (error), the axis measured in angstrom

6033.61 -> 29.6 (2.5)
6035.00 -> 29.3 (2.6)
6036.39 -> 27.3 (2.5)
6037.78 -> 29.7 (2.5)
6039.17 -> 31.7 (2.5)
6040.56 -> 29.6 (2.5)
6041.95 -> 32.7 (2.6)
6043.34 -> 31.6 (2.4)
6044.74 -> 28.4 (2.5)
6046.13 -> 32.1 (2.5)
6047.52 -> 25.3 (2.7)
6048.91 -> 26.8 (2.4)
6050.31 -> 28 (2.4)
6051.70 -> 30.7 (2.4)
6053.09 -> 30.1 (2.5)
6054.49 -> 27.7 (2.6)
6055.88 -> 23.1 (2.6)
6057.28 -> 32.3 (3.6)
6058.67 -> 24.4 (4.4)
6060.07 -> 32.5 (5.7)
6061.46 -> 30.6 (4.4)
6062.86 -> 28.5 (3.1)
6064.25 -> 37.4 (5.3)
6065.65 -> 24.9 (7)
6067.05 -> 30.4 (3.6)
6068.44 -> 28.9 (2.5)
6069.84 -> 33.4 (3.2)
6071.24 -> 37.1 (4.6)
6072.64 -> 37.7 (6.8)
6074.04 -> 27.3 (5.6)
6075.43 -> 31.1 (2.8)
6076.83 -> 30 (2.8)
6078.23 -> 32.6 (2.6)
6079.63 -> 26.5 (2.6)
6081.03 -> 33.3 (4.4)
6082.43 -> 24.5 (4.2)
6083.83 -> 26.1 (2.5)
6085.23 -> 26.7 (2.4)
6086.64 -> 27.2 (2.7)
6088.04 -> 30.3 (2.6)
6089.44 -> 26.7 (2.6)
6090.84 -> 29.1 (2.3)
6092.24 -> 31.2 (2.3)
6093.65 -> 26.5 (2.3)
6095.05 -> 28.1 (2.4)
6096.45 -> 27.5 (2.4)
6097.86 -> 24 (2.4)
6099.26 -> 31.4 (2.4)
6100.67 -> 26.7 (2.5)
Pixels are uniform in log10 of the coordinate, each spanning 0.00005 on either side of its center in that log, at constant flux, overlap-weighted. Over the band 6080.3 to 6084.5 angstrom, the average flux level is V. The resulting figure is 28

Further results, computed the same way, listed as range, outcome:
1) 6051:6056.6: 27.9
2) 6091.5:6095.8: 28.6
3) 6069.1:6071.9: 35.1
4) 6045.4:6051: 28.1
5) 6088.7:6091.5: 28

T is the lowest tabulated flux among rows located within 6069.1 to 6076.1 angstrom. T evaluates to 27.3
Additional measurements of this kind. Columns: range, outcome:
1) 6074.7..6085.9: 24.5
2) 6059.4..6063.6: 28.5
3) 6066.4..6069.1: 28.9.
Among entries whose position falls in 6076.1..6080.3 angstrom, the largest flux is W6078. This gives 32.6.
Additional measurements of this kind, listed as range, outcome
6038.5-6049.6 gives 32.7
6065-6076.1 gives 37.7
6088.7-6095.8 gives 31.2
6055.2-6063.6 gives 32.5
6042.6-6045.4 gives 31.6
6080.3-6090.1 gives 33.3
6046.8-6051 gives 28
